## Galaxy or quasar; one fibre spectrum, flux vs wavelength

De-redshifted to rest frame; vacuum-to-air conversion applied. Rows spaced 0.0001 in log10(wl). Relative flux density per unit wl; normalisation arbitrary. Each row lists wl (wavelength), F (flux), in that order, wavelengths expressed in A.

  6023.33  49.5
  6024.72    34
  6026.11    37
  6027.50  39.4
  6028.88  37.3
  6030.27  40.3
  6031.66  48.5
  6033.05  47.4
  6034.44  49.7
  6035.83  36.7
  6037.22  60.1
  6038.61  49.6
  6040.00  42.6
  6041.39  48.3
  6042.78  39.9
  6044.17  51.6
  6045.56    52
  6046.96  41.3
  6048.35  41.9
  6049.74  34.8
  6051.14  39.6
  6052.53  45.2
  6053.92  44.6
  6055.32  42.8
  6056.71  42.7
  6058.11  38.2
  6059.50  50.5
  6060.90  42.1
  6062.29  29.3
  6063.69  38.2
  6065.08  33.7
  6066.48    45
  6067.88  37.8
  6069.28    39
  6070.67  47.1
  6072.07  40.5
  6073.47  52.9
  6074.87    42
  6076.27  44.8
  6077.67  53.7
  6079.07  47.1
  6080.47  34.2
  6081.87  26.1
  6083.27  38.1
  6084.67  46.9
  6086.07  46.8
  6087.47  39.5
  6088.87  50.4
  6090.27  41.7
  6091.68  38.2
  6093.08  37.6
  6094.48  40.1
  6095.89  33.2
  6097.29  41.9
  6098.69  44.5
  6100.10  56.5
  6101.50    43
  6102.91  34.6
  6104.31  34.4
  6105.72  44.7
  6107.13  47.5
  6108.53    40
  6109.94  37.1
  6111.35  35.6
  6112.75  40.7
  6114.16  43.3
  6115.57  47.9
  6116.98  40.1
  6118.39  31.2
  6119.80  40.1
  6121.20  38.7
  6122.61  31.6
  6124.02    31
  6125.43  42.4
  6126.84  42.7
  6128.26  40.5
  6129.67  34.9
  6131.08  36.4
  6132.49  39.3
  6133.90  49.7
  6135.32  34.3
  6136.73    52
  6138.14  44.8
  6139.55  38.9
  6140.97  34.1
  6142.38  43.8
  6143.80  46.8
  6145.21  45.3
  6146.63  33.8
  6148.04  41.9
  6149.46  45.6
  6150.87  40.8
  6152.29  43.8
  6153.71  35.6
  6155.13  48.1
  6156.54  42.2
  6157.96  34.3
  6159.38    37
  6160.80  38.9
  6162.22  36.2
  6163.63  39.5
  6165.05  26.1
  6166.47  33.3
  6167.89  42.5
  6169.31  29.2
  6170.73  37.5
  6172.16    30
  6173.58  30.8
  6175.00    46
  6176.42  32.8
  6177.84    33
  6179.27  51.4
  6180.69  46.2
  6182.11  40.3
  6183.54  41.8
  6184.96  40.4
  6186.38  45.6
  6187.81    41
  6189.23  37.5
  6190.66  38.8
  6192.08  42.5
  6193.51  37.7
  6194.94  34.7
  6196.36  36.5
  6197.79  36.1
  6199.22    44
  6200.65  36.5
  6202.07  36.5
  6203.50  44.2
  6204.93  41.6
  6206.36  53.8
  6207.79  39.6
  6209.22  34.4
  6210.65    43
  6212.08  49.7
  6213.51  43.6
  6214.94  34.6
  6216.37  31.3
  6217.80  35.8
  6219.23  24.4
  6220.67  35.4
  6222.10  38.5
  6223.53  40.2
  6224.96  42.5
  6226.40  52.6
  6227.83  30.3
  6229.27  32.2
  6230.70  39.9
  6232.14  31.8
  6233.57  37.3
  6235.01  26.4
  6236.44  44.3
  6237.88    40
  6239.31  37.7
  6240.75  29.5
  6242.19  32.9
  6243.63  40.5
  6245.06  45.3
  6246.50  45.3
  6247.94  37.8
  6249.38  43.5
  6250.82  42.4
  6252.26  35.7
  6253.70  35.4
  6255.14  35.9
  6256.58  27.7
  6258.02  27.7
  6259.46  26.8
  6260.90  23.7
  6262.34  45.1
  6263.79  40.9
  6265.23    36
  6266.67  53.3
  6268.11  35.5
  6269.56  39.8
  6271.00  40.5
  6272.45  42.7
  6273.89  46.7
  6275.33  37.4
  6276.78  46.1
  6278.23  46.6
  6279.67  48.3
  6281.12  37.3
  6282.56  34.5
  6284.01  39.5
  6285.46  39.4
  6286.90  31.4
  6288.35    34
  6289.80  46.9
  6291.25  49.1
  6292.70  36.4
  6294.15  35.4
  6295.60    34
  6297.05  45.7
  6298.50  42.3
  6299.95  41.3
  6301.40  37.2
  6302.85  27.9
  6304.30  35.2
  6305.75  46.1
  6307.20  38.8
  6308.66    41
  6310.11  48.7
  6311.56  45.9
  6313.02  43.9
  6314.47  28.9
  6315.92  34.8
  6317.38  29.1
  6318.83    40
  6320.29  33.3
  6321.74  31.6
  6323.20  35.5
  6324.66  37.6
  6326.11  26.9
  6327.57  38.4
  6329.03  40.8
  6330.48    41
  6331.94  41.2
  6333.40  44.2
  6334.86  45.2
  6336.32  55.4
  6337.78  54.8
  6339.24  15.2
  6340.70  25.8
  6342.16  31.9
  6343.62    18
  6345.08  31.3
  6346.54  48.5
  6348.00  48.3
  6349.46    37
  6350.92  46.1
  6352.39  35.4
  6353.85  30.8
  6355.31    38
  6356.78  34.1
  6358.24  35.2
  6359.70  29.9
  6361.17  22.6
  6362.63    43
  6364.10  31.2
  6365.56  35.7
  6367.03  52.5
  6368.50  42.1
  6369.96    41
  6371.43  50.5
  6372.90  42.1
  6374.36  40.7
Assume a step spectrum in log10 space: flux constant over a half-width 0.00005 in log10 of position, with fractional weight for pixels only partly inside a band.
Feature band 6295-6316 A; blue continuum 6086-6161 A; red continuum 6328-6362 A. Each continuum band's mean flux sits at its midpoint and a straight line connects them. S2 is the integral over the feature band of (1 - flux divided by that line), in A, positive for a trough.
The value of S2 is -1.09 A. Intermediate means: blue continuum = 40.7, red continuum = 37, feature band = 39.6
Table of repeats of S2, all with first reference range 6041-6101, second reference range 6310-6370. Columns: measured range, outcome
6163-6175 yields 1.8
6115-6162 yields 1.0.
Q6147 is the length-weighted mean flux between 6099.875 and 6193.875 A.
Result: 39.7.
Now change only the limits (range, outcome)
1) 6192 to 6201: 38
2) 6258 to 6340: 39.1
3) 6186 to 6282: 38.8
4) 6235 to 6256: 38.5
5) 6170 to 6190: 39.6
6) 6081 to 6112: 40.8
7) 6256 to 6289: 38.4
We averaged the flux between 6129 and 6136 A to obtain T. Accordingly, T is 38.9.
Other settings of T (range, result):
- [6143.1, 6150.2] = 42.7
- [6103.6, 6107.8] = 42.1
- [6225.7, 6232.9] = 37.3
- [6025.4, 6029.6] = 37.9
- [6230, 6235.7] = 33.8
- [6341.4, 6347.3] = 32.5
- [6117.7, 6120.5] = 35.7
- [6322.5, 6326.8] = 33.4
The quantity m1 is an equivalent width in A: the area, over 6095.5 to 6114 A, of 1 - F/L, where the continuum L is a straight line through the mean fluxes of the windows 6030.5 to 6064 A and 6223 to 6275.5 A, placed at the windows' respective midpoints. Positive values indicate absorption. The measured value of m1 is 0.47 A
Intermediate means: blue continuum 44.1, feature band 41.3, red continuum 37.9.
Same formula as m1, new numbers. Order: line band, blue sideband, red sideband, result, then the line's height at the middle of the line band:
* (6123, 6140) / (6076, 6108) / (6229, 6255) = 0.16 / 40.8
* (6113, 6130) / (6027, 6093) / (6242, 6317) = 1.23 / 41.9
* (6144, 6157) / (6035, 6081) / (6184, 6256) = -0.44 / 40.7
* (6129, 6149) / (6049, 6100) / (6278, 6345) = -0.29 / 40.6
